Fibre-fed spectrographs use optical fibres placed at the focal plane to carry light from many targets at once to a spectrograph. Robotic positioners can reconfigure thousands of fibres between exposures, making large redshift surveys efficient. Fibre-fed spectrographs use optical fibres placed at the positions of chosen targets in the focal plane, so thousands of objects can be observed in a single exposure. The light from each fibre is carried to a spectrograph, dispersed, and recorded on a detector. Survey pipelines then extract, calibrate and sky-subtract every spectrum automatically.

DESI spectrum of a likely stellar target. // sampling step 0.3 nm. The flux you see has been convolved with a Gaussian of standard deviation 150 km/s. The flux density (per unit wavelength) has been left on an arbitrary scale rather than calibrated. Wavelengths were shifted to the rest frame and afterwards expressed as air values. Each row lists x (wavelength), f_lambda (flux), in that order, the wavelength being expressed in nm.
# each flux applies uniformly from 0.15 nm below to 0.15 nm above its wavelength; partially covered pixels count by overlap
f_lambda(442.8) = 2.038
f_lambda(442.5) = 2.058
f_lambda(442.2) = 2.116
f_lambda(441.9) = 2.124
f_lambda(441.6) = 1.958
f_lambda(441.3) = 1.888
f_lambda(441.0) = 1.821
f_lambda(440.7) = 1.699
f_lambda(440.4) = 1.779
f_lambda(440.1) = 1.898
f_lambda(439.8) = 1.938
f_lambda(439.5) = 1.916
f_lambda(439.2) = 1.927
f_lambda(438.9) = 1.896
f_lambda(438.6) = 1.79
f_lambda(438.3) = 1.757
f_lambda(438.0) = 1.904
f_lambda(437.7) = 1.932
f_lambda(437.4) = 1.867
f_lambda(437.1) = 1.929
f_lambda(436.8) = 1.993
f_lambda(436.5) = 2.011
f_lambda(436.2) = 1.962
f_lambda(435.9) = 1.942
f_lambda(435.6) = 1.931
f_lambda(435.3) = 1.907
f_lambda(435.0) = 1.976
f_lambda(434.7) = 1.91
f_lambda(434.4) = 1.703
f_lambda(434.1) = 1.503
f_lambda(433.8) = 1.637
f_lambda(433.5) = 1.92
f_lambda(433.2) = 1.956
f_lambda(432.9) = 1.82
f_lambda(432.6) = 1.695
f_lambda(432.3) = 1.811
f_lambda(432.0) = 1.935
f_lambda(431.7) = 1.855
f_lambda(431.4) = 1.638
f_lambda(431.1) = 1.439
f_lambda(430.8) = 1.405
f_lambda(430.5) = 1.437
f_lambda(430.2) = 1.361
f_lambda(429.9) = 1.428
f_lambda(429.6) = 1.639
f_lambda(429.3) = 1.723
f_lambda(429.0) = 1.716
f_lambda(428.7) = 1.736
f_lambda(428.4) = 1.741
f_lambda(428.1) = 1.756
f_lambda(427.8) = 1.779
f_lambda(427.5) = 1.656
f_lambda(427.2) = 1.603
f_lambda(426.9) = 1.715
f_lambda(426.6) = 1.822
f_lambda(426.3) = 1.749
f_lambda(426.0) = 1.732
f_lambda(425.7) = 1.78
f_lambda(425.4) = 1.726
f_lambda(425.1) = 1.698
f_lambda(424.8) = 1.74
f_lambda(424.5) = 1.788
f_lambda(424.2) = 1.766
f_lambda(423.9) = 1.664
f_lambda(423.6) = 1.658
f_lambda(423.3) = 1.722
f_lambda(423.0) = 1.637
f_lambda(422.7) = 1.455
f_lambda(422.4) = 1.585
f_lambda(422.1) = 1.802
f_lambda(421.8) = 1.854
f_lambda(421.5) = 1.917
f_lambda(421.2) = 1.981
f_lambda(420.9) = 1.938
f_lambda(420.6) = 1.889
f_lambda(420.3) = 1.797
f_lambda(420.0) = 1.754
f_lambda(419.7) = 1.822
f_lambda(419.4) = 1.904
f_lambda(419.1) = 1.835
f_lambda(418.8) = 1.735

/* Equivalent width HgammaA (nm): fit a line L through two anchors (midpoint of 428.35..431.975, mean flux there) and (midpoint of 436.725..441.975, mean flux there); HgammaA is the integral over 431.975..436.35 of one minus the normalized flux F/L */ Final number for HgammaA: -0.29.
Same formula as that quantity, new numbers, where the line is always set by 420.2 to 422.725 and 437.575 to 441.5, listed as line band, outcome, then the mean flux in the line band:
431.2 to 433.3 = 0.04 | 1.8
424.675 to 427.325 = 0.14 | 1.73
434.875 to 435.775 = -0.04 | 1.94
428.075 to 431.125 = 0.43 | 1.58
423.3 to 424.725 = 0.08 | 1.72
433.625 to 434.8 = 0.10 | 1.68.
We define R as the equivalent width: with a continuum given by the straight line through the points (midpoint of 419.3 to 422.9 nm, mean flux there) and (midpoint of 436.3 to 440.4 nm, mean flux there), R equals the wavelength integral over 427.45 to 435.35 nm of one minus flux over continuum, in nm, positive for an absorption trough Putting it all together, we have 0.67 nm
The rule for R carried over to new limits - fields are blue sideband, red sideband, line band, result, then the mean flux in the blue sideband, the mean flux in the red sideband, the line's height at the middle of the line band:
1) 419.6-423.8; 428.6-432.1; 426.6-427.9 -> -0.029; 1.77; 1.6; 1.66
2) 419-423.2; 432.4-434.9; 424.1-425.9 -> 0.041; 1.8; 1.77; 1.79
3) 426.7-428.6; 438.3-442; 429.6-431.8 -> 0.305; 1.71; 1.88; 1.75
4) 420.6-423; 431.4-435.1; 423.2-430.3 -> 0.376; 1.79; 1.8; 1.79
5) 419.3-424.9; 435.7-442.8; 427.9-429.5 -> 0.084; 1.77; 1.92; 1.83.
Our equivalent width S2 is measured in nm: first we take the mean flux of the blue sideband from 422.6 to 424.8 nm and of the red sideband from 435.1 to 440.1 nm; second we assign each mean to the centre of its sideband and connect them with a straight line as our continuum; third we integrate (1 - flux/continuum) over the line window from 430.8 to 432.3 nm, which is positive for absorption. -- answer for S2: 0.097 nm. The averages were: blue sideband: 1.68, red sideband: 1.91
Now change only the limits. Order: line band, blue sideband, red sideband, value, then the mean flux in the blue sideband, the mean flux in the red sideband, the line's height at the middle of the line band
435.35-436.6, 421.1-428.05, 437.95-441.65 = -0.09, 1.73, 1.86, 1.82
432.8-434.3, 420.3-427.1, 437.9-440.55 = 0.05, 1.76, 1.87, 1.83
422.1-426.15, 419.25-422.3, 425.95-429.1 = 0.23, 1.86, 1.73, 1.79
